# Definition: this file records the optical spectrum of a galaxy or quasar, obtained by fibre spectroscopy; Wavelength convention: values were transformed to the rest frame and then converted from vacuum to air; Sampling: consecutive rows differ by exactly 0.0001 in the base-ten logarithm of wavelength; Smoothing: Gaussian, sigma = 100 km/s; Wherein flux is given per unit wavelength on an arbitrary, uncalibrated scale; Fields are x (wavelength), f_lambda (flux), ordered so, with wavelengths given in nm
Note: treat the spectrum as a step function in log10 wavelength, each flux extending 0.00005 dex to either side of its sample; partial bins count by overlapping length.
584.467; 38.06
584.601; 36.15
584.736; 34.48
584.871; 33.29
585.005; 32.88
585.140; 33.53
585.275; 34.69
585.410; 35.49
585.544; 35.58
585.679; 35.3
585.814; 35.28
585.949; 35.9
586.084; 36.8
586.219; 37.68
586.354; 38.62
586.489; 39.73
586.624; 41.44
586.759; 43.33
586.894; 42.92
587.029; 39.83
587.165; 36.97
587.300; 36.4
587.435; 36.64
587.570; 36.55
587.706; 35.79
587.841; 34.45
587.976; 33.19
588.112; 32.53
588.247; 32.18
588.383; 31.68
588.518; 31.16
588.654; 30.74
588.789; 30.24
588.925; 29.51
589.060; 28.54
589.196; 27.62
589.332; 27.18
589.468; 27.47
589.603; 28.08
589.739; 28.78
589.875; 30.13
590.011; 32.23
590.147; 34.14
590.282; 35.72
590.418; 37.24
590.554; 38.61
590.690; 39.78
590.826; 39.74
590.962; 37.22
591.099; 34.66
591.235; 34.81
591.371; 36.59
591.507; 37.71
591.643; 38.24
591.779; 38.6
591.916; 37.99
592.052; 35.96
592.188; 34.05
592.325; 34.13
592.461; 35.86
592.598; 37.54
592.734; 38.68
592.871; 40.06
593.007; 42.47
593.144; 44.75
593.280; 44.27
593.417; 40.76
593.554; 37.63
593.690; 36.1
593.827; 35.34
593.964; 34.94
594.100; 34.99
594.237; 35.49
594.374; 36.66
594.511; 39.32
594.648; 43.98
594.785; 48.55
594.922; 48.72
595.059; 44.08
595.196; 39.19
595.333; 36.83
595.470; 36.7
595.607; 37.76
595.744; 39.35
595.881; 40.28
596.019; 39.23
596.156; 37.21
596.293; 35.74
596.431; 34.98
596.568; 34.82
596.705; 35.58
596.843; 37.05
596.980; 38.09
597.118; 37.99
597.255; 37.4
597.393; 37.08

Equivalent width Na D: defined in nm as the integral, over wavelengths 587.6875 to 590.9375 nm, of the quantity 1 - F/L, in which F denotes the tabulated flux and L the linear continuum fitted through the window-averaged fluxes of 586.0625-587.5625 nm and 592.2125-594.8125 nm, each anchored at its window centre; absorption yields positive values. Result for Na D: 0.55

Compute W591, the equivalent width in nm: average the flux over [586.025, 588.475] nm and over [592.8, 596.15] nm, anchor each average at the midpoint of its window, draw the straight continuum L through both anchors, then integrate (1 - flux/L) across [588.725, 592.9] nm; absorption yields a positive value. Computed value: 0.44 nm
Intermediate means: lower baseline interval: 37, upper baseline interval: 39.8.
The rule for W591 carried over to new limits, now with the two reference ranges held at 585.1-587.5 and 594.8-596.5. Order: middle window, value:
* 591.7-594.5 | 0.08 nm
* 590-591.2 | 0.05 nm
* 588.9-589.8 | 0.24 nm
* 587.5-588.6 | 0.13 nm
